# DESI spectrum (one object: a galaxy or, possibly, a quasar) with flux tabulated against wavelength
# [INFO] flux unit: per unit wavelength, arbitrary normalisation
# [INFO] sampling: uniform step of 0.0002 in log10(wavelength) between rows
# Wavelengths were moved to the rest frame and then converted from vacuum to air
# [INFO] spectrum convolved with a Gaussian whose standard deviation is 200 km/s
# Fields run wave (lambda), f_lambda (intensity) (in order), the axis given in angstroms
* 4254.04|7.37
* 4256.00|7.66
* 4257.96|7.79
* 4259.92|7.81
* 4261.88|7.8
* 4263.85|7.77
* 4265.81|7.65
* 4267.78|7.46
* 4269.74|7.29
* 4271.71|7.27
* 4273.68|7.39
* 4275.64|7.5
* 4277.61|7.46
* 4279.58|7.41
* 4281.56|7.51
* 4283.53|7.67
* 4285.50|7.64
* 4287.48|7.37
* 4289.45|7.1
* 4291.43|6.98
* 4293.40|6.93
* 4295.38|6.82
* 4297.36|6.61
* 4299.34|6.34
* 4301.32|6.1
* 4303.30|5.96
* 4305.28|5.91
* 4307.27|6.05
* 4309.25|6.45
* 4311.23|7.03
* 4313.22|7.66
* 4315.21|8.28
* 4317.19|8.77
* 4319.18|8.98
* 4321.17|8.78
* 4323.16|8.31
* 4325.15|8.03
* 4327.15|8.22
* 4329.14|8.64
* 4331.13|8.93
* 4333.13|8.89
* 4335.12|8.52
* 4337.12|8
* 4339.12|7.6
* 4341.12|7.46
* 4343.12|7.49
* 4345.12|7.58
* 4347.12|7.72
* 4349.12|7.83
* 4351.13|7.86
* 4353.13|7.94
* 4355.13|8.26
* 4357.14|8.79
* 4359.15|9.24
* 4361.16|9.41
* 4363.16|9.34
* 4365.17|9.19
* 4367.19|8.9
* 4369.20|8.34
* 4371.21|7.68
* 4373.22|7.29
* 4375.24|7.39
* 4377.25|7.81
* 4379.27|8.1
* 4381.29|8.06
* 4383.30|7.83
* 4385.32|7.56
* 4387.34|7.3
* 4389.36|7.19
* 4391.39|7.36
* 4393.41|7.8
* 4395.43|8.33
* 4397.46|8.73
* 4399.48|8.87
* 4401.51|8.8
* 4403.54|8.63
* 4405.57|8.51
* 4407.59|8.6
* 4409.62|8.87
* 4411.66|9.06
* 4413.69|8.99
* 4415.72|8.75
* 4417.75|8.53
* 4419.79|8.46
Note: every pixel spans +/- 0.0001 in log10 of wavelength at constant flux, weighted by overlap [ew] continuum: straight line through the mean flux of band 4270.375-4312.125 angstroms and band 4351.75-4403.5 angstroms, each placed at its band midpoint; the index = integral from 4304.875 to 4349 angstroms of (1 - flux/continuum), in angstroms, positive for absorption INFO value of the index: -2.6 angstroms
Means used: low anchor 6.93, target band 7.9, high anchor 8.22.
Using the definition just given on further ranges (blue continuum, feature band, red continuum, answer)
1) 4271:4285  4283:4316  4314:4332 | 4.6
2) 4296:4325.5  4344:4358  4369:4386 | -0.8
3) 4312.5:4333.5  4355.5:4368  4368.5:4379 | -1.9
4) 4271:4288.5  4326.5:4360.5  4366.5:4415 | -1.4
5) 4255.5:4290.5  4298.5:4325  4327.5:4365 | 2.2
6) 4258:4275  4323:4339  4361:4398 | -1.1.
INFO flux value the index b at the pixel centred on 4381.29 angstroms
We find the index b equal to 8.06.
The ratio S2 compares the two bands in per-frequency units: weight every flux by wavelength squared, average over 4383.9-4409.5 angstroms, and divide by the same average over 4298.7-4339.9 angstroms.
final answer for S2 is 1.1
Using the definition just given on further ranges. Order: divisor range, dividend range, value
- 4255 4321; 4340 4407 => 1.16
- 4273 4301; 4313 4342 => 1.19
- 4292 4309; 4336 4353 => 1.24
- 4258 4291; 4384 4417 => 1.18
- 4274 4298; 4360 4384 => 1.19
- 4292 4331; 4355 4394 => 1.13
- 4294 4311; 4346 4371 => 1.38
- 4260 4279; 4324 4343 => 1.13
